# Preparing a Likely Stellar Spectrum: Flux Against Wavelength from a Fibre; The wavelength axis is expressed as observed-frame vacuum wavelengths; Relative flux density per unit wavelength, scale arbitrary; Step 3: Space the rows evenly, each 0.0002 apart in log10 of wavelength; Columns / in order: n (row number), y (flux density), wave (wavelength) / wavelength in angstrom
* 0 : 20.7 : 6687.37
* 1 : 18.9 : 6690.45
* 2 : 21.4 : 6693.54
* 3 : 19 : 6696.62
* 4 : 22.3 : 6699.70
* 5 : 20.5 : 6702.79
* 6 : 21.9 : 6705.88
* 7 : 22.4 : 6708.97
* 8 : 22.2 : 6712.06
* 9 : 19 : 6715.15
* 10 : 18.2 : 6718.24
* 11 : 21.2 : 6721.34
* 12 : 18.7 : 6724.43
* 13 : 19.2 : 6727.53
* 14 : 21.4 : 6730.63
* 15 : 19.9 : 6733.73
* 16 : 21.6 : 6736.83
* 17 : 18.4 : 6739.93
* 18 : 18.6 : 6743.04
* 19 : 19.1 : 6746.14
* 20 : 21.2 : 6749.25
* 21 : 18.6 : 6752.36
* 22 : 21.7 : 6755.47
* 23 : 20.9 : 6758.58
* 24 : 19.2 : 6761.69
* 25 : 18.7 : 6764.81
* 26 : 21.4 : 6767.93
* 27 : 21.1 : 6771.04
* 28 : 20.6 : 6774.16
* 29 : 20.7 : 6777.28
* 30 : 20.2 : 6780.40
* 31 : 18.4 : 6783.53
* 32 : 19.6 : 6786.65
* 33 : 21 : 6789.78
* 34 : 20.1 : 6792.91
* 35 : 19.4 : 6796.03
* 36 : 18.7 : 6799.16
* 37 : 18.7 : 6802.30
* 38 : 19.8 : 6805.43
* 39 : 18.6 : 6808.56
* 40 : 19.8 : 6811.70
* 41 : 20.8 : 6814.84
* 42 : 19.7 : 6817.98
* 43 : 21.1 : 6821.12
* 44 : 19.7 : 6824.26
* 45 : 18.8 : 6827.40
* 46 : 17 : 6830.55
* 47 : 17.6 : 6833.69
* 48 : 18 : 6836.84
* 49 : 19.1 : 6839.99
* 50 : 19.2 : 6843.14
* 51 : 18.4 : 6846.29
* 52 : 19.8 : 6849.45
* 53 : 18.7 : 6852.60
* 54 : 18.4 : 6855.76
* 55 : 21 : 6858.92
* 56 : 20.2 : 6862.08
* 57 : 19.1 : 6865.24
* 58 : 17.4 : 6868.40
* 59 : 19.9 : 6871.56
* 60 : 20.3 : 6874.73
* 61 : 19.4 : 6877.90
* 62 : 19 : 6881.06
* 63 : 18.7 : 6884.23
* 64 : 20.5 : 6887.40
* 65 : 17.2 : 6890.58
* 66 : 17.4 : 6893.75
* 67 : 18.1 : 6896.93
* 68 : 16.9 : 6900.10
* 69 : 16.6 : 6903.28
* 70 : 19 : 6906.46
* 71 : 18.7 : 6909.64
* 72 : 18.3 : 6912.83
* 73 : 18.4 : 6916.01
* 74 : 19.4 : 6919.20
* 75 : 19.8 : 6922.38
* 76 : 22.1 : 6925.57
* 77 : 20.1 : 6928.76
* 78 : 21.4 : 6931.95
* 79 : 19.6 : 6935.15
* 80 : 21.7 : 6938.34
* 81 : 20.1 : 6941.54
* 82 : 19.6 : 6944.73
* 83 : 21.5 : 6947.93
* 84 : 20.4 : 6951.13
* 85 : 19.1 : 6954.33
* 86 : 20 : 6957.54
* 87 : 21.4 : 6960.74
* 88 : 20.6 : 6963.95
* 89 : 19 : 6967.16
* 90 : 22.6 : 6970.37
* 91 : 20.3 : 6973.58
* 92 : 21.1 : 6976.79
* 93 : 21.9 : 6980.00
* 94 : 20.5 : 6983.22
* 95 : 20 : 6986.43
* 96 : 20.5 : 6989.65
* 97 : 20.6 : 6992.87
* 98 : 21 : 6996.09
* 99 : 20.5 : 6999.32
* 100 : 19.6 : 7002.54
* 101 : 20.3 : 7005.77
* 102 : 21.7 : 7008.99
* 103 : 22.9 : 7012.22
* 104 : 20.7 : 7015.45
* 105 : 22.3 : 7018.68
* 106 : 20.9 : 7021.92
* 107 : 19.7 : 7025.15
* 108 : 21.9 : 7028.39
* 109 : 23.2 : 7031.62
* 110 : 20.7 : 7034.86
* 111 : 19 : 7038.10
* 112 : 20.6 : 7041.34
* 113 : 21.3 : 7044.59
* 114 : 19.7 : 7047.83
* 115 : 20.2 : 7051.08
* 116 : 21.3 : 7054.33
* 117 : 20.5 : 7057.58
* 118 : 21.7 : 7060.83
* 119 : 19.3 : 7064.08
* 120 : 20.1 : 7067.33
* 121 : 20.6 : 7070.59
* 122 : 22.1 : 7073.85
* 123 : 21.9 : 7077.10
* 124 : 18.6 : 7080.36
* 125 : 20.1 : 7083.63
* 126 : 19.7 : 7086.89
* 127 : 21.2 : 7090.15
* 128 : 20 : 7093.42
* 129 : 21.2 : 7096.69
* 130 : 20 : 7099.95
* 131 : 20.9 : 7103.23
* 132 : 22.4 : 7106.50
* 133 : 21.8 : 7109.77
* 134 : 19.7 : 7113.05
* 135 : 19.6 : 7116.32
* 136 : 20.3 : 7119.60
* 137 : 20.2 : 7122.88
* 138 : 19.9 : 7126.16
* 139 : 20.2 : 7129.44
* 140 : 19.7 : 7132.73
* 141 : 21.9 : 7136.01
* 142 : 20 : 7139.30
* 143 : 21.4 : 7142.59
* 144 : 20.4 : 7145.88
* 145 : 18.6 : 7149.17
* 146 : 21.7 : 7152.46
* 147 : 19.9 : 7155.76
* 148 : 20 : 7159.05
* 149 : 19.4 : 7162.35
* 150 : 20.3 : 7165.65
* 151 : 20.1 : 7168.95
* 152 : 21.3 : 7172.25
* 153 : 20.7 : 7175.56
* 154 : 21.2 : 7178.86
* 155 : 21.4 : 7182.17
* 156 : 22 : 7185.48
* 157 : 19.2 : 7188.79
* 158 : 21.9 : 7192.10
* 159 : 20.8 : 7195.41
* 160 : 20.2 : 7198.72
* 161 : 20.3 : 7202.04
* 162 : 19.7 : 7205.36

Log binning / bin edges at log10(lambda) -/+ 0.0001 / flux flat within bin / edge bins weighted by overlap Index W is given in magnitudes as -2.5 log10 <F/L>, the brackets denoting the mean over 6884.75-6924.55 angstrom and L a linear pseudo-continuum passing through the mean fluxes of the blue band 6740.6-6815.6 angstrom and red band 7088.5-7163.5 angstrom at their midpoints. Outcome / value 0.09 mag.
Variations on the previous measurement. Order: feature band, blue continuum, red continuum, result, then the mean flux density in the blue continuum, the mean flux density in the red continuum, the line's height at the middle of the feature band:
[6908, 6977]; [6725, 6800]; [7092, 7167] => 0.00 mag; 20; 20.4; 20.2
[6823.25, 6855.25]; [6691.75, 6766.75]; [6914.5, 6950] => 0.09 mag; 20.2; 20.3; 20.3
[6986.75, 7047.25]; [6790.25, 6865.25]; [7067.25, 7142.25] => -0.04 mag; 19.3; 20.5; 20.1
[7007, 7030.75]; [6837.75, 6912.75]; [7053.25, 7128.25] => -0.08 mag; 18.8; 20.6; 20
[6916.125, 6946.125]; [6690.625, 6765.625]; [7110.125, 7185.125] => 0.00 mag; 20.2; 20.4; 20.3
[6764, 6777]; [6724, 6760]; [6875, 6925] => -0.05 mag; 20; 18.6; 19.7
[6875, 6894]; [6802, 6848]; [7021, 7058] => 0.04 mag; 19.1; 20.8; 19.6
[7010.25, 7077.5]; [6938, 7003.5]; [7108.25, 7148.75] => -0.03 mag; 20.6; 20.4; 20.5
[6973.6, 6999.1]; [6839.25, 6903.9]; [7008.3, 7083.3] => -0.03 mag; 18.9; 20.9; 20.2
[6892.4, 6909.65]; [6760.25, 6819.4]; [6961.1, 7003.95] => 0.15 mag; 19.8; 20.7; 20.3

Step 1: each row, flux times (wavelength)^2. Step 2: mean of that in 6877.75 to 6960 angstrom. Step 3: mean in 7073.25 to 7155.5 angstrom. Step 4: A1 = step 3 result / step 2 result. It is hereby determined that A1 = 1.12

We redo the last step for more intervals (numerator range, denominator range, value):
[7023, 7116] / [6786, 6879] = 1.15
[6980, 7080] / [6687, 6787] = 1.12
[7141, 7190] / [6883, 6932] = 1.17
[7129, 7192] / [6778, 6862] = 1.17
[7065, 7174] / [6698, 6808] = 1.13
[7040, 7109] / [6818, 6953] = 1.13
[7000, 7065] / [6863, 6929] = 1.15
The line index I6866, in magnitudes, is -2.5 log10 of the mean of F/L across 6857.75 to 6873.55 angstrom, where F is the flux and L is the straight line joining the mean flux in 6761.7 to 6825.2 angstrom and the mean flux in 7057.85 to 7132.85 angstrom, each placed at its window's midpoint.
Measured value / 0.03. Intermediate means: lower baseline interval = 19.9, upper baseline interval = 20.5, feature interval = 19.5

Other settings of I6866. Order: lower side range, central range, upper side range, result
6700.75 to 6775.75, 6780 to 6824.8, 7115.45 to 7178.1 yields 0.03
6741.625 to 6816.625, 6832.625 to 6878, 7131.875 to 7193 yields 0.05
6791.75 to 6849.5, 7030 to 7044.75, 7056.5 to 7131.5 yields -0.04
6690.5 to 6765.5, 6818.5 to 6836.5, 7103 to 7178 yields 0.08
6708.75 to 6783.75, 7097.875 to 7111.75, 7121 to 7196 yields -0.04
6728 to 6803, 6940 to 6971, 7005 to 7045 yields 0.03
